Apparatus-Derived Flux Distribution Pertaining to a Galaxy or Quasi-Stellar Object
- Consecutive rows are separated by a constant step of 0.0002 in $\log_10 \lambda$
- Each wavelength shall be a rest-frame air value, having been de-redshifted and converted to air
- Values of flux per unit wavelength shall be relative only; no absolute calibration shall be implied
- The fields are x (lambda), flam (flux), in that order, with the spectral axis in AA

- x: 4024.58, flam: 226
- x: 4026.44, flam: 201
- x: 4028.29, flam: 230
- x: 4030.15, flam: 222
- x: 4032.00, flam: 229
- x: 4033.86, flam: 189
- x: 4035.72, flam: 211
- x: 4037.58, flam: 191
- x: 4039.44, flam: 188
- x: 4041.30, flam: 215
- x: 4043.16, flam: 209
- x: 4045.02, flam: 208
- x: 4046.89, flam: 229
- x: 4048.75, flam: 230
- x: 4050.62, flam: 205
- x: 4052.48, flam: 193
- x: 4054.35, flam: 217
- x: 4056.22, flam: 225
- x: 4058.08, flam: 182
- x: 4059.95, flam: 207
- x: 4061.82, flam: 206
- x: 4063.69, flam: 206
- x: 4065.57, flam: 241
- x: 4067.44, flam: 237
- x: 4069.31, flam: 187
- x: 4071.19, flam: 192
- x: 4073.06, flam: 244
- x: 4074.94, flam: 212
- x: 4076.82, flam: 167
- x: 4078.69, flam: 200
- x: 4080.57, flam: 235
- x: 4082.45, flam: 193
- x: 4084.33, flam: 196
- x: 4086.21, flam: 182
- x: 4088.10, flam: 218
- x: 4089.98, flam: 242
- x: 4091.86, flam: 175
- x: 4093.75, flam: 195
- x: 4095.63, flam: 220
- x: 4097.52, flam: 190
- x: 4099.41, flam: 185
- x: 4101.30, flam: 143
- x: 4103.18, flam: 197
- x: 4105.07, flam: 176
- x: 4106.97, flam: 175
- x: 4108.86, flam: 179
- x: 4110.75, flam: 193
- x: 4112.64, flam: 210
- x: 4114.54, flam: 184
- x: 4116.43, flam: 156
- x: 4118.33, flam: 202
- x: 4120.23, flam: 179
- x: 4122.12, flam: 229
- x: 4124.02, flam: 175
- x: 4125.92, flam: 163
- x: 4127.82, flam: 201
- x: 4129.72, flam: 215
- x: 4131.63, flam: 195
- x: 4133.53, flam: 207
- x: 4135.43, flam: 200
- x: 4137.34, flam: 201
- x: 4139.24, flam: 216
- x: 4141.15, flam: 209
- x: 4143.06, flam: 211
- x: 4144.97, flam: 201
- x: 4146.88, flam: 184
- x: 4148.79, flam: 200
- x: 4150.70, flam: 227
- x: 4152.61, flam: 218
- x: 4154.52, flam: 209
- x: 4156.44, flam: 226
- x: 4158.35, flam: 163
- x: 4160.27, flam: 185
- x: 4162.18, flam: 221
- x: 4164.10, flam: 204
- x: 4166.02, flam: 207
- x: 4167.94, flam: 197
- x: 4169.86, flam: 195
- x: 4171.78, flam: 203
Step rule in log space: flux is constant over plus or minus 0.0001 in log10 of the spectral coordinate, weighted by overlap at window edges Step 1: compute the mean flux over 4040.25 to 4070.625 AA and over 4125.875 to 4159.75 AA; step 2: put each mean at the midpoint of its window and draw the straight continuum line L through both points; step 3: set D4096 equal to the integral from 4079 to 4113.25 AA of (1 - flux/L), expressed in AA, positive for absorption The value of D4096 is 2.2 AA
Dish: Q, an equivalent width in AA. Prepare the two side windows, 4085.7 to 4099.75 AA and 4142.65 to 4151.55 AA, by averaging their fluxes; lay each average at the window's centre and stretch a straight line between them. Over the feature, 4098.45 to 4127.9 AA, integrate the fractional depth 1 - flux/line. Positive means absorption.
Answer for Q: 2.77 AA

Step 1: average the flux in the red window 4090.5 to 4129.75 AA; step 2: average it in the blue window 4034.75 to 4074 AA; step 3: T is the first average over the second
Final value 0.9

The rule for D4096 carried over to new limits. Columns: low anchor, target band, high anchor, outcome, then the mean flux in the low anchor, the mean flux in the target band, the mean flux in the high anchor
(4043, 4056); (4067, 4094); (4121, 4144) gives 0.6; 214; 205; 202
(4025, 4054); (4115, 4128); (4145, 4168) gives 1.3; 210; 186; 204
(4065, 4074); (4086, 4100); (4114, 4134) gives 0.3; 219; 202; 191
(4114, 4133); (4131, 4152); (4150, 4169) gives -0.8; 190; 205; 205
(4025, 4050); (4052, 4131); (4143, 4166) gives 3.8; 212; 198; 204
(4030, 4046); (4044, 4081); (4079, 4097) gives -0.9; 206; 211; 206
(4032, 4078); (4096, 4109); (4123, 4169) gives 1.6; 208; 180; 201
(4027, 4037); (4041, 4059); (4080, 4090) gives 0.1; 215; 211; 207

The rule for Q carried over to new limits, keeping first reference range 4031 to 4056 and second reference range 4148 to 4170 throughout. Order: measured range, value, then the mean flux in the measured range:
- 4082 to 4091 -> 0.0 AA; 207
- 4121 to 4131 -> 0.5 AA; 196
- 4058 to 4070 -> -0.2 AA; 212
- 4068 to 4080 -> 0.3 AA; 203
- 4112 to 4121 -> 0.9 AA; 185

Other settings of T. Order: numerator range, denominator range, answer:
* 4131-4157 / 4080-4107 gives 1.06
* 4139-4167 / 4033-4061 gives 0.99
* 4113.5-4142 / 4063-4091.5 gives 0.93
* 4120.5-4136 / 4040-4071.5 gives 0.93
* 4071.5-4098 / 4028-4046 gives 0.98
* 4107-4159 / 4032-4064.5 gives 0.96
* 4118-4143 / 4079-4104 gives 1.01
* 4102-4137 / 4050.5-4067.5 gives 0.90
